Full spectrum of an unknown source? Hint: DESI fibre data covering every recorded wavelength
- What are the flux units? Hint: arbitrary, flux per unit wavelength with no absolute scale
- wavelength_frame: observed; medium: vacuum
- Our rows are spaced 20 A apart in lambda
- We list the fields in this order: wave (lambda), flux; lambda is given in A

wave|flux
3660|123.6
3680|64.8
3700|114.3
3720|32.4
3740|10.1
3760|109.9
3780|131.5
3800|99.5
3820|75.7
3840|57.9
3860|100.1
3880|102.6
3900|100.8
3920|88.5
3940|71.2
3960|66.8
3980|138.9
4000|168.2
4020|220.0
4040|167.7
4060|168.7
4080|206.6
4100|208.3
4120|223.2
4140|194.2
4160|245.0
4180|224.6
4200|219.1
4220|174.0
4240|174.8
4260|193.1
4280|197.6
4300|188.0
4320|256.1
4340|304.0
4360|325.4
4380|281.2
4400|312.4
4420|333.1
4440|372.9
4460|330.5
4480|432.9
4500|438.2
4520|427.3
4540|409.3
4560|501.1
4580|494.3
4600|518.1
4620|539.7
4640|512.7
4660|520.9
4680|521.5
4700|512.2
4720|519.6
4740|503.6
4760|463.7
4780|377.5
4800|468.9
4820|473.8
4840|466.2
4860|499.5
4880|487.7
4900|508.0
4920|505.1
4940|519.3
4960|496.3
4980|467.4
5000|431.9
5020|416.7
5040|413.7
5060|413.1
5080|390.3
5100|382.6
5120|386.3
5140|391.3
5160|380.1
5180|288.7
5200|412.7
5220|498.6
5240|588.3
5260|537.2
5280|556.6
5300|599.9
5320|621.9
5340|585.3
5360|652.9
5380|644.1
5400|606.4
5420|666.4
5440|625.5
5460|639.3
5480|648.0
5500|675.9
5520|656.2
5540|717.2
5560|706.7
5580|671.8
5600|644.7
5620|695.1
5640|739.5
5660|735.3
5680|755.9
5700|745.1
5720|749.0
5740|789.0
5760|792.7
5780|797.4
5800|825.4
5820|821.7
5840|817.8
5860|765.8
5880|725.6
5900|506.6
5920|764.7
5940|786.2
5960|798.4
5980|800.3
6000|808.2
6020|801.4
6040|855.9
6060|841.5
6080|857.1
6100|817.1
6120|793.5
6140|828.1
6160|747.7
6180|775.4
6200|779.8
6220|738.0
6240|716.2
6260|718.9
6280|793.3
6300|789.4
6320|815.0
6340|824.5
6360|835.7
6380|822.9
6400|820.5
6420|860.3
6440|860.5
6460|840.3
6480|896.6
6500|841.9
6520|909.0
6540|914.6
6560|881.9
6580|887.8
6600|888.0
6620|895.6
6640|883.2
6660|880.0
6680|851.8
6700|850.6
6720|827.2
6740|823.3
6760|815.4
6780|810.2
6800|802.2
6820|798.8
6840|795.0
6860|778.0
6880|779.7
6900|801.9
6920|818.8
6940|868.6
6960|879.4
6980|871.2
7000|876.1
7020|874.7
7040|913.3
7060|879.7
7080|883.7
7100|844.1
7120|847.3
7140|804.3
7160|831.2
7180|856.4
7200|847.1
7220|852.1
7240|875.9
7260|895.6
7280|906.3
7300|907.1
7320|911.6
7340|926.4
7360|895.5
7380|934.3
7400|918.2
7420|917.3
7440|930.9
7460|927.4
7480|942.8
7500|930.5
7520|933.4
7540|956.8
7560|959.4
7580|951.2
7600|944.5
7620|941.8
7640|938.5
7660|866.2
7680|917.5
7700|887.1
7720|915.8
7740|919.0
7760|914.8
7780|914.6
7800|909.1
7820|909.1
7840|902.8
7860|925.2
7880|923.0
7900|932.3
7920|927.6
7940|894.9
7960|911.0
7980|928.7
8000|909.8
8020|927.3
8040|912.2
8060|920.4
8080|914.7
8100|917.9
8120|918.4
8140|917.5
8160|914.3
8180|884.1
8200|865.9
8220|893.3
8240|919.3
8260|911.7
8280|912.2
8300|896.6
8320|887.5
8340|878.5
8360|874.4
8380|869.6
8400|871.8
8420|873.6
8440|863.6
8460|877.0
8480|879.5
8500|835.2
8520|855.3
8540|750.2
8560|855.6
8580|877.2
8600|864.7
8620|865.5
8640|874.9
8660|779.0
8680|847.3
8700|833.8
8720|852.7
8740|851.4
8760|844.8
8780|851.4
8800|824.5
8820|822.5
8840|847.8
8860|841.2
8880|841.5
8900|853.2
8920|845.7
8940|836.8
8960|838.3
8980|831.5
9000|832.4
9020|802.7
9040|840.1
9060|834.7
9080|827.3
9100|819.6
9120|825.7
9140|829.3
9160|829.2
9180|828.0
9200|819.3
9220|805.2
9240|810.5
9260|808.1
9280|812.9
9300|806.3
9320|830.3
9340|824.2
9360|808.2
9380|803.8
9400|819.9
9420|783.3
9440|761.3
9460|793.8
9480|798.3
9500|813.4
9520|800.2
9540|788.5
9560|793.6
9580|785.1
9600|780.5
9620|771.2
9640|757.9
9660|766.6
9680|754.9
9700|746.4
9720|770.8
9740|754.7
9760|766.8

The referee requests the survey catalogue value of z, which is 0.000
